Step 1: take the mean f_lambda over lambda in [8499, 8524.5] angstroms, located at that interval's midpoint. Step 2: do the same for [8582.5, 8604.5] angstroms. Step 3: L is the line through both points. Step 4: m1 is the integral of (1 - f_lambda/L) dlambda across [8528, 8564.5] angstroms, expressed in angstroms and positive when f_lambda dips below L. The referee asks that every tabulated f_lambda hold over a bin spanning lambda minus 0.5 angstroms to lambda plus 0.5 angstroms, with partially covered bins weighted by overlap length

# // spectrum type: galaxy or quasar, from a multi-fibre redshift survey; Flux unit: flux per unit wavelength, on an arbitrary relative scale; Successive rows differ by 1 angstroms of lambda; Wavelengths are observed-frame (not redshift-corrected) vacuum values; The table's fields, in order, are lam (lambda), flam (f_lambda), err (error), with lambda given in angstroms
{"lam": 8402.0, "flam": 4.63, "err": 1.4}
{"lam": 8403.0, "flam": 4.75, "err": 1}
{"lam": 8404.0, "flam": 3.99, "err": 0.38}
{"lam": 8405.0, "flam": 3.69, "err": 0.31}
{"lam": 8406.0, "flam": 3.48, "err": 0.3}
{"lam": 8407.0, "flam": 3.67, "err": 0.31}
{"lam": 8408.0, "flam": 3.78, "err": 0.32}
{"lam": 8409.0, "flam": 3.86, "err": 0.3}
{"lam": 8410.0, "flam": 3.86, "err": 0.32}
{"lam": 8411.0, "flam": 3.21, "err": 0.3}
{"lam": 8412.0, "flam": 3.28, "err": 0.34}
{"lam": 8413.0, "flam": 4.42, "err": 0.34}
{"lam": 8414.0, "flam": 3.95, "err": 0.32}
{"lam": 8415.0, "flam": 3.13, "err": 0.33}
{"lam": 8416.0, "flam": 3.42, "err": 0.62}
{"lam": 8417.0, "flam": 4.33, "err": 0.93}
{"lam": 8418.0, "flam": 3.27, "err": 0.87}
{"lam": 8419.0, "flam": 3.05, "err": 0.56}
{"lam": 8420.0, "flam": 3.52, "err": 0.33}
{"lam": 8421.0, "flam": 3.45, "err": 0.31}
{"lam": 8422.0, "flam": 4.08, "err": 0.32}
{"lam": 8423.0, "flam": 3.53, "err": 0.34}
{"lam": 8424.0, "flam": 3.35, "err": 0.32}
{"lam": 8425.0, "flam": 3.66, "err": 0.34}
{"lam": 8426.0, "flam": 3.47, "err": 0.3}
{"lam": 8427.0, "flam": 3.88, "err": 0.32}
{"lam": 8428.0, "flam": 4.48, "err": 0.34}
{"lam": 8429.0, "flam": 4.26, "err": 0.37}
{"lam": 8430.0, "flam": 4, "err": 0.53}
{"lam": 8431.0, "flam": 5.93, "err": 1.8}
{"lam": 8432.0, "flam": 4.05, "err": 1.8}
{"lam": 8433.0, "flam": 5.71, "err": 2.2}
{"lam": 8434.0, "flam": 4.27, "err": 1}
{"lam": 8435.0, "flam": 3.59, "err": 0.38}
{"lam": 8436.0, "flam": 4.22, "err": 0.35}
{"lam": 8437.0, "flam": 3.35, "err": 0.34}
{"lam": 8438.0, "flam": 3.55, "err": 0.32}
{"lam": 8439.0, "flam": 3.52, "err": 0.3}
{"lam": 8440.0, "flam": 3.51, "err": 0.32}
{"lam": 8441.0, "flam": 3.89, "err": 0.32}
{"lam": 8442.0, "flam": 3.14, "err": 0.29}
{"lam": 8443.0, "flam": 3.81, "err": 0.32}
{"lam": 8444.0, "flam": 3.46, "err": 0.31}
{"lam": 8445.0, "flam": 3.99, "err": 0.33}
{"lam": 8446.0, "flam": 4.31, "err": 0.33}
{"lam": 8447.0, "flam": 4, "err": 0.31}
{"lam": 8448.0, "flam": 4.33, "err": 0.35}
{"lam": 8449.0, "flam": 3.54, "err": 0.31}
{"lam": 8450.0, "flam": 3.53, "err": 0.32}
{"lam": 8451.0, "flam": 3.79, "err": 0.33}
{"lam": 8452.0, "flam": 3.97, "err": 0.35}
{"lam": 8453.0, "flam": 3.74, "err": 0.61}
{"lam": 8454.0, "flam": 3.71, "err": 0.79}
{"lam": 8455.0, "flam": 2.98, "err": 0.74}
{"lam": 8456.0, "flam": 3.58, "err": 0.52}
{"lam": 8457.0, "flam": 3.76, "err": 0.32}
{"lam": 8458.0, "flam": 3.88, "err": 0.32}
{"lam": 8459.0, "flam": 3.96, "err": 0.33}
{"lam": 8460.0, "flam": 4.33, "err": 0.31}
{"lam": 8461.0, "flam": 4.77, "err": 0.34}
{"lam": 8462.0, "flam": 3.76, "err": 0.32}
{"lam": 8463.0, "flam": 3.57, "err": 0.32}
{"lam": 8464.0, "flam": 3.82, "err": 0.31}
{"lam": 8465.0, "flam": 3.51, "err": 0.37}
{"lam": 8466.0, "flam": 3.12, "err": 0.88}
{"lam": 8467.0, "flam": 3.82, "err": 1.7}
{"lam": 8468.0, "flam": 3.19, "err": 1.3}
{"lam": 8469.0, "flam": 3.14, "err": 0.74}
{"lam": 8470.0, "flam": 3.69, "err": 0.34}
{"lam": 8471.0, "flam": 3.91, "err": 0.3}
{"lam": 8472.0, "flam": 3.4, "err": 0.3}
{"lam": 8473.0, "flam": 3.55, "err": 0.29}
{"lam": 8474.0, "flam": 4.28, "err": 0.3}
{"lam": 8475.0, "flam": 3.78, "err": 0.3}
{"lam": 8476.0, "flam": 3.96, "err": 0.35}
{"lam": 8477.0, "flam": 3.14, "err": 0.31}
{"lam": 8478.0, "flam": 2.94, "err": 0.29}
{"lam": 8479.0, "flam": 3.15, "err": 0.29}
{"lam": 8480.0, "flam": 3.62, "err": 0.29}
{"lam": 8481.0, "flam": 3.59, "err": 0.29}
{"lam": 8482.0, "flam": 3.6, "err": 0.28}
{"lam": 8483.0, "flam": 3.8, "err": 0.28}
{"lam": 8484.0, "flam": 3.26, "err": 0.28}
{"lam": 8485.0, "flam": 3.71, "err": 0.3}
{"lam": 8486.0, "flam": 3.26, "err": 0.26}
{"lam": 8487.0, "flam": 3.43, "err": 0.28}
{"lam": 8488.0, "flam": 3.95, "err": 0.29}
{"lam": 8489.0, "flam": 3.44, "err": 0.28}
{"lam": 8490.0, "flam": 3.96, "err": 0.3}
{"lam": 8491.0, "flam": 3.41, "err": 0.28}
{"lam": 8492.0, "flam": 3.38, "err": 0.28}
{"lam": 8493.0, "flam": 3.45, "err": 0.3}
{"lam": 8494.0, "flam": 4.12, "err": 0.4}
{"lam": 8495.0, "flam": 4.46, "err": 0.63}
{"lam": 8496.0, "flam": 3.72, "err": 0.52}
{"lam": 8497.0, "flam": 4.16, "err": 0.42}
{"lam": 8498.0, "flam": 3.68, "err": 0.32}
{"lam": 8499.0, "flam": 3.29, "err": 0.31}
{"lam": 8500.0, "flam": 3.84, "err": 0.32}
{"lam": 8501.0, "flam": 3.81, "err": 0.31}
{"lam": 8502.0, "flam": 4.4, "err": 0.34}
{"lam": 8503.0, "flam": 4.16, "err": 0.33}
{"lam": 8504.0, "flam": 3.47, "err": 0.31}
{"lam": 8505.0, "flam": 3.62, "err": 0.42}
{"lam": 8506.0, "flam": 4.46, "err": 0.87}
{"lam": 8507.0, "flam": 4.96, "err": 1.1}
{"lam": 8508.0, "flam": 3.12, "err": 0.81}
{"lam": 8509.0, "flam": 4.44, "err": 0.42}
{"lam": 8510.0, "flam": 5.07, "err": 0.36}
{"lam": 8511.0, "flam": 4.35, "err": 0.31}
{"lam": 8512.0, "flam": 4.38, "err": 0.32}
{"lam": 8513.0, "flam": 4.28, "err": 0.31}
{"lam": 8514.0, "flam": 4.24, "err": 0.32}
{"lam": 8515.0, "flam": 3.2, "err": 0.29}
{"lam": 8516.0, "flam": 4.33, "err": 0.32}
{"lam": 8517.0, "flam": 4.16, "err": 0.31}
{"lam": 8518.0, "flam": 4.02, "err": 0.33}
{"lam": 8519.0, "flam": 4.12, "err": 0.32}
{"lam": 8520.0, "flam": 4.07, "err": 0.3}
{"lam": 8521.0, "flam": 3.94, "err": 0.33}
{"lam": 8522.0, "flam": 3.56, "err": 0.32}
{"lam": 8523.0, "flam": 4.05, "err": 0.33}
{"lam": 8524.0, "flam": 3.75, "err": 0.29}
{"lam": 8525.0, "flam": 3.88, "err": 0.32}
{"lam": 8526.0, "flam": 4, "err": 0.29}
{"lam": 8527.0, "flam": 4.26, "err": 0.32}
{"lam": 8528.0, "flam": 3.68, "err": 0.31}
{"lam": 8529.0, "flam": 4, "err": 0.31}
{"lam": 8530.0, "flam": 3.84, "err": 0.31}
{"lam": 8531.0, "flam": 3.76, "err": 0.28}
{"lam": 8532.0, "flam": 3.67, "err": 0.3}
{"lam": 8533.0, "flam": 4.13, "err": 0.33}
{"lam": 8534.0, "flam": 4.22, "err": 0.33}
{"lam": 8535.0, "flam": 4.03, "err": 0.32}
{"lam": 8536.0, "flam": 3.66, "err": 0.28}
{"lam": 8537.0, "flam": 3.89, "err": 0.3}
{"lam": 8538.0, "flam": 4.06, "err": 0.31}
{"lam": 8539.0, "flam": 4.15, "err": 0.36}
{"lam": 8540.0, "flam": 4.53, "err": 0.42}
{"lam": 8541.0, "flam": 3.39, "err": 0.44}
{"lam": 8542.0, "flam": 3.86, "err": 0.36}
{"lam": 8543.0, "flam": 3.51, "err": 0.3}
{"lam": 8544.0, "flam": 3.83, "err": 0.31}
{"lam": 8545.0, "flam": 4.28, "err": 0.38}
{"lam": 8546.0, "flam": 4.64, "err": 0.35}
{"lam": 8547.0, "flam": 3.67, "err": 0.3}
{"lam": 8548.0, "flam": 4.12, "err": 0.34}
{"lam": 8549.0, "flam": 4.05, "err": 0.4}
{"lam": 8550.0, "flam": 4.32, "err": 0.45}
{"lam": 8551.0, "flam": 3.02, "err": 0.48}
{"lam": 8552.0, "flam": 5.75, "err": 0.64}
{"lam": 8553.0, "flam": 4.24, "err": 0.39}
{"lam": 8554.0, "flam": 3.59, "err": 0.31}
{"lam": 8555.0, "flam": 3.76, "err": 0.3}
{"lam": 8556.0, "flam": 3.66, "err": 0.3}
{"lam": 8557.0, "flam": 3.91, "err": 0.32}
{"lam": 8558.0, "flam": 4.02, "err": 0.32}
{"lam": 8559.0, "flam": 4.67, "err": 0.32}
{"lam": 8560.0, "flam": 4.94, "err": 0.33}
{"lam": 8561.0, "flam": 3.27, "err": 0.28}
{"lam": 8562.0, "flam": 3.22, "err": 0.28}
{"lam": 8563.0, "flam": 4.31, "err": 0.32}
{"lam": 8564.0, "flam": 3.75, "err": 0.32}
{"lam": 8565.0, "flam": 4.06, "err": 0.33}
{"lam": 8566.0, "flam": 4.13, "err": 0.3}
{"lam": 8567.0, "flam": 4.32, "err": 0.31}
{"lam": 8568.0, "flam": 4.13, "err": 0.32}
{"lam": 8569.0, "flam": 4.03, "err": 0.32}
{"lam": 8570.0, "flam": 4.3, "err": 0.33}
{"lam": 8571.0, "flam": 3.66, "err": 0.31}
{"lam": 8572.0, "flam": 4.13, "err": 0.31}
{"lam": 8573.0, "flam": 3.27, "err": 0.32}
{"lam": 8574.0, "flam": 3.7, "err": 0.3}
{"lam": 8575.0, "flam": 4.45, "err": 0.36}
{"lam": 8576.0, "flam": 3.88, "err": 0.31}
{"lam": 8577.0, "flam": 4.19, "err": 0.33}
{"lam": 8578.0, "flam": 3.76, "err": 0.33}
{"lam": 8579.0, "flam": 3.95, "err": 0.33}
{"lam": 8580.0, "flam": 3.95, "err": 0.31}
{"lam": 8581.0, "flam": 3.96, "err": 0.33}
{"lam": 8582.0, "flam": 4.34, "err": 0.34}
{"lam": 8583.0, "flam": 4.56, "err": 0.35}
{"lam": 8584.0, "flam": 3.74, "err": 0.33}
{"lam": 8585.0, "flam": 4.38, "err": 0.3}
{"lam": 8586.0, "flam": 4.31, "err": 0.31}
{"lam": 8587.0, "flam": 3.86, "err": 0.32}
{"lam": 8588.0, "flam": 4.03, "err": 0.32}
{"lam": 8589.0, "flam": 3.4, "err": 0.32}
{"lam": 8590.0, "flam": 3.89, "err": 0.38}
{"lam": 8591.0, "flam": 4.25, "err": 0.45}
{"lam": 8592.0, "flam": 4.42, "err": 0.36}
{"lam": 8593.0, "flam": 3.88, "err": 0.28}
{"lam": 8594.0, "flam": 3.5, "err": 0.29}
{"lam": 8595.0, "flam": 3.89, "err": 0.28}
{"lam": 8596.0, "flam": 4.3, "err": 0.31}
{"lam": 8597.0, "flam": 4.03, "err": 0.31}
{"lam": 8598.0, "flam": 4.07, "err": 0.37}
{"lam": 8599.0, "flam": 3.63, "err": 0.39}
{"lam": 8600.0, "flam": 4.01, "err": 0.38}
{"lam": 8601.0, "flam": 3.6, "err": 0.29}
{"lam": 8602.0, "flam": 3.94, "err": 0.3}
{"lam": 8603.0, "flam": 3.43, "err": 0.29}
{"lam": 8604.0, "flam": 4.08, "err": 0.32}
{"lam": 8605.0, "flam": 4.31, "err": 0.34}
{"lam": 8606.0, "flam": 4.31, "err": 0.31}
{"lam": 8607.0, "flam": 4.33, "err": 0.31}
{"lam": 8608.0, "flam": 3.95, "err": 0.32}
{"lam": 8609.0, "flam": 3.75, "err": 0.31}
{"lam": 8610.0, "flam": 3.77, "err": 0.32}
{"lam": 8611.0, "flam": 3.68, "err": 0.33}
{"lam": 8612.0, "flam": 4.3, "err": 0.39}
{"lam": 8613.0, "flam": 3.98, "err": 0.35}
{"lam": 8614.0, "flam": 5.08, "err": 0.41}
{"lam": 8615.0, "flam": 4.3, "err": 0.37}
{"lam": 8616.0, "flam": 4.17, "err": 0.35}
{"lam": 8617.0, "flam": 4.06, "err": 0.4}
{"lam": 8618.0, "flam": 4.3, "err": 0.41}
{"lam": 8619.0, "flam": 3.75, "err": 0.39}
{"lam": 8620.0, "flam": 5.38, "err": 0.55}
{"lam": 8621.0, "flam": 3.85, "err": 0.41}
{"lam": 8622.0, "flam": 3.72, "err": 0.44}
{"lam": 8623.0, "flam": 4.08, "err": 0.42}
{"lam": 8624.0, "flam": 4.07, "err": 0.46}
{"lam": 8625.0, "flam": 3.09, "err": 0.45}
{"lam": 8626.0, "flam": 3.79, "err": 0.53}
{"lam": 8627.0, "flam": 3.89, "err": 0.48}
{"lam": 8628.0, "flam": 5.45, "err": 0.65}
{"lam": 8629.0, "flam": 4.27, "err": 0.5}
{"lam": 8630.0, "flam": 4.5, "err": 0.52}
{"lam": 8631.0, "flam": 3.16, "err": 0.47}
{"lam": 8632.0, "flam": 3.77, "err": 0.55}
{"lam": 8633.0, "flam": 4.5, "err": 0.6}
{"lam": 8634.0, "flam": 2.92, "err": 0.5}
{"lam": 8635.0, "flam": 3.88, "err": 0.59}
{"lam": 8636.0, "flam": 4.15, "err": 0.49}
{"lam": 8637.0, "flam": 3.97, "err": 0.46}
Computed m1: 0.27 angstroms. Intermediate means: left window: 4.06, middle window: 3.99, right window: 3.96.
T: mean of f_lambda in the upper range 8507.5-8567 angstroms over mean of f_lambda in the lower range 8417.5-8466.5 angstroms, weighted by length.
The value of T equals 1.05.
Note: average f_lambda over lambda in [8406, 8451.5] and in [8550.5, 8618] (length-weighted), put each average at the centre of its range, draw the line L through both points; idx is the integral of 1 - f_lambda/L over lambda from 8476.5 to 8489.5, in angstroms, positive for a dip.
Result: 1.5 angstroms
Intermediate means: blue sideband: 3.83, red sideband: 4.02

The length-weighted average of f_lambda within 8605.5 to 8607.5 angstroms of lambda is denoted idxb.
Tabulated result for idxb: 4.32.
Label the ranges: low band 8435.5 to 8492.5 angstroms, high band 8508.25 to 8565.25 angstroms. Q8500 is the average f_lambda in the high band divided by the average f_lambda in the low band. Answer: 1.10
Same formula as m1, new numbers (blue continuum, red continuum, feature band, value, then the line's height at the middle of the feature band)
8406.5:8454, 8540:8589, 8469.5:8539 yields 1.37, 3.93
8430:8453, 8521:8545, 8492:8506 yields 0.24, 3.93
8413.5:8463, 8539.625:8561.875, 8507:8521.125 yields -0.66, 3.97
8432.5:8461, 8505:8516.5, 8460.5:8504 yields 4.17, 4.06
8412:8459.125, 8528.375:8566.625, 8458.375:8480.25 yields 1.26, 3.88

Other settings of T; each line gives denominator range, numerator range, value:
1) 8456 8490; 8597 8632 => 1.11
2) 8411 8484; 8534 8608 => 1.07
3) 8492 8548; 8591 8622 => 1.02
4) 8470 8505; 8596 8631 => 1.11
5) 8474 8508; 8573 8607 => 1.07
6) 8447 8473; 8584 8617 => 1.08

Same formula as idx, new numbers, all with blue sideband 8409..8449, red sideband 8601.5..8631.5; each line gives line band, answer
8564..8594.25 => 0.2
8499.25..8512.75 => -0.7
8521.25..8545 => 0.4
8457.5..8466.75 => 0.1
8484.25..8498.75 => 0.8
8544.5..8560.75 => -0.6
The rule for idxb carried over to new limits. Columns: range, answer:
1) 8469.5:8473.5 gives 3.64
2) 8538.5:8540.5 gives 4.34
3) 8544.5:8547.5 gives 4.2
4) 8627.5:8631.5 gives 4.34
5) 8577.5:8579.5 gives 3.85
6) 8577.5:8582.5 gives 3.99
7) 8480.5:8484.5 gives 3.56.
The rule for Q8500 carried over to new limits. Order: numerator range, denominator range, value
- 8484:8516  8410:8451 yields 1.02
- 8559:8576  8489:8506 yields 1.05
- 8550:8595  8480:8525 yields 1.03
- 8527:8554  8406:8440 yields 1.04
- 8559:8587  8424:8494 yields 1.07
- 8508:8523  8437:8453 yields 1.10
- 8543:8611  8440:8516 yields 1.06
